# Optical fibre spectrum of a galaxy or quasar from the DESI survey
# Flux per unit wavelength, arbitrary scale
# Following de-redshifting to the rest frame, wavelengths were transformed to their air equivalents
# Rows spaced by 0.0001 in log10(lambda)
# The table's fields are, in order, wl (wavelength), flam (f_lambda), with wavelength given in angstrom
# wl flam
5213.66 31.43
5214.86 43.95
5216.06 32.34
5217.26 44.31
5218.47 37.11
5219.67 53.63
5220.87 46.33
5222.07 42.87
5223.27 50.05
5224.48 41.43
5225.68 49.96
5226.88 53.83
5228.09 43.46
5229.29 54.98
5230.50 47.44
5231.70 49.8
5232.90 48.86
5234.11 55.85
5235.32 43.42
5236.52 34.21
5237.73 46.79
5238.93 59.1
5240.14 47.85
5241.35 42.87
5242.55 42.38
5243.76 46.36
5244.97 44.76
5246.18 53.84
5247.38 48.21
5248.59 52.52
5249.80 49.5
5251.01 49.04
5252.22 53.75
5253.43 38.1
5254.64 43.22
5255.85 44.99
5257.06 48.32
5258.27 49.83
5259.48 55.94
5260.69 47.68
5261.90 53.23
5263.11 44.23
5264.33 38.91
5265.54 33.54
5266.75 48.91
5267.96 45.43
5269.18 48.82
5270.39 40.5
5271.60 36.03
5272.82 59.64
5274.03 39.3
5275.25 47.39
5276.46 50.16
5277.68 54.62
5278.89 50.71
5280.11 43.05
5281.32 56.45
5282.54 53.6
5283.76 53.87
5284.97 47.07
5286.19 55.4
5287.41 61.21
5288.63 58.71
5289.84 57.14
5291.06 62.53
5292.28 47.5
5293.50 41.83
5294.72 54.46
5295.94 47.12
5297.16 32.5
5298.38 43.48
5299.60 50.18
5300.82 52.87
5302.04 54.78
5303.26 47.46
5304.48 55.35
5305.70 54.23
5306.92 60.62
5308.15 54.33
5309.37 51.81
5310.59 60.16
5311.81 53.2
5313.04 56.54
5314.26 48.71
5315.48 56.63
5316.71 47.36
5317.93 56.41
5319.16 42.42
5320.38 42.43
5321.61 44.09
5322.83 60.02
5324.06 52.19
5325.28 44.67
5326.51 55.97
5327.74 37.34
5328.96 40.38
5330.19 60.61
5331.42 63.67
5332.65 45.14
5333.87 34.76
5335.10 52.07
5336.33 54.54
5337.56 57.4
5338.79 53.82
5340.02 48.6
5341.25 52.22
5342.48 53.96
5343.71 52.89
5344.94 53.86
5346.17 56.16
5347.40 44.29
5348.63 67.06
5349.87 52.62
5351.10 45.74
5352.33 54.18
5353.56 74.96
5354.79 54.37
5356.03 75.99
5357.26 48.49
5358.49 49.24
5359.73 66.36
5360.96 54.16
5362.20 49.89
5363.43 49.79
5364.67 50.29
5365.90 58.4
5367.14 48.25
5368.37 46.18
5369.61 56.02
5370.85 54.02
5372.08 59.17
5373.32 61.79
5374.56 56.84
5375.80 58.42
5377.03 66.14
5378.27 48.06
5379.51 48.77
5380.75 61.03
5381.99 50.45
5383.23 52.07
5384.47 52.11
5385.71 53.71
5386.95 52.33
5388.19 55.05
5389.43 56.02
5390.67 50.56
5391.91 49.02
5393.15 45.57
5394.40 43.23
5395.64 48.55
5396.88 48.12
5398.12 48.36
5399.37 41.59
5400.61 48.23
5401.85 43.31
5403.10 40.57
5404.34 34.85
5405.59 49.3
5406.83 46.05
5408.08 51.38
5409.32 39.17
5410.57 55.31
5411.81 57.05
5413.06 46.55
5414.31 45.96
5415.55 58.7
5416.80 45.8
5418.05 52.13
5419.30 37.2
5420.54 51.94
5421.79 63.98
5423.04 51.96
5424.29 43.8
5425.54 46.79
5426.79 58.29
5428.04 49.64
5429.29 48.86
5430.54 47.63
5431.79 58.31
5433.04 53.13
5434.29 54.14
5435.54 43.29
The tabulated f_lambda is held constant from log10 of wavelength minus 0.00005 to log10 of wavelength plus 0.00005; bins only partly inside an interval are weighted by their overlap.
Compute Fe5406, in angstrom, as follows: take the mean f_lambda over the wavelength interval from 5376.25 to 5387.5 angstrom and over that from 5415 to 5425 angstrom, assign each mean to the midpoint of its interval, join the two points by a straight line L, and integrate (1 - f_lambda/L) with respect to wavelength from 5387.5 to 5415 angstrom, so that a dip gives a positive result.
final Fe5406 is 2.5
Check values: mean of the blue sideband 53.9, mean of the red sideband 50.6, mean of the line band 47.5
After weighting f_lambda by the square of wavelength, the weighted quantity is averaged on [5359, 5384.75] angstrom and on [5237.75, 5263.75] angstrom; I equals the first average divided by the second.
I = 1.18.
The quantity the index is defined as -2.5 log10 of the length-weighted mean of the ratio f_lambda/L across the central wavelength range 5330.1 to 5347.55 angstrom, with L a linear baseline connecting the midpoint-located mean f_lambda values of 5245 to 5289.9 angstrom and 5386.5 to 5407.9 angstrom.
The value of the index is -0.09 mag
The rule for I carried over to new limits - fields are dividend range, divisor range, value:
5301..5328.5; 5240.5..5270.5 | 1.13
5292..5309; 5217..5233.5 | 1.08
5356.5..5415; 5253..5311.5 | 1.07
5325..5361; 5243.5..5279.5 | 1.17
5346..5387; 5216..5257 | 1.23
